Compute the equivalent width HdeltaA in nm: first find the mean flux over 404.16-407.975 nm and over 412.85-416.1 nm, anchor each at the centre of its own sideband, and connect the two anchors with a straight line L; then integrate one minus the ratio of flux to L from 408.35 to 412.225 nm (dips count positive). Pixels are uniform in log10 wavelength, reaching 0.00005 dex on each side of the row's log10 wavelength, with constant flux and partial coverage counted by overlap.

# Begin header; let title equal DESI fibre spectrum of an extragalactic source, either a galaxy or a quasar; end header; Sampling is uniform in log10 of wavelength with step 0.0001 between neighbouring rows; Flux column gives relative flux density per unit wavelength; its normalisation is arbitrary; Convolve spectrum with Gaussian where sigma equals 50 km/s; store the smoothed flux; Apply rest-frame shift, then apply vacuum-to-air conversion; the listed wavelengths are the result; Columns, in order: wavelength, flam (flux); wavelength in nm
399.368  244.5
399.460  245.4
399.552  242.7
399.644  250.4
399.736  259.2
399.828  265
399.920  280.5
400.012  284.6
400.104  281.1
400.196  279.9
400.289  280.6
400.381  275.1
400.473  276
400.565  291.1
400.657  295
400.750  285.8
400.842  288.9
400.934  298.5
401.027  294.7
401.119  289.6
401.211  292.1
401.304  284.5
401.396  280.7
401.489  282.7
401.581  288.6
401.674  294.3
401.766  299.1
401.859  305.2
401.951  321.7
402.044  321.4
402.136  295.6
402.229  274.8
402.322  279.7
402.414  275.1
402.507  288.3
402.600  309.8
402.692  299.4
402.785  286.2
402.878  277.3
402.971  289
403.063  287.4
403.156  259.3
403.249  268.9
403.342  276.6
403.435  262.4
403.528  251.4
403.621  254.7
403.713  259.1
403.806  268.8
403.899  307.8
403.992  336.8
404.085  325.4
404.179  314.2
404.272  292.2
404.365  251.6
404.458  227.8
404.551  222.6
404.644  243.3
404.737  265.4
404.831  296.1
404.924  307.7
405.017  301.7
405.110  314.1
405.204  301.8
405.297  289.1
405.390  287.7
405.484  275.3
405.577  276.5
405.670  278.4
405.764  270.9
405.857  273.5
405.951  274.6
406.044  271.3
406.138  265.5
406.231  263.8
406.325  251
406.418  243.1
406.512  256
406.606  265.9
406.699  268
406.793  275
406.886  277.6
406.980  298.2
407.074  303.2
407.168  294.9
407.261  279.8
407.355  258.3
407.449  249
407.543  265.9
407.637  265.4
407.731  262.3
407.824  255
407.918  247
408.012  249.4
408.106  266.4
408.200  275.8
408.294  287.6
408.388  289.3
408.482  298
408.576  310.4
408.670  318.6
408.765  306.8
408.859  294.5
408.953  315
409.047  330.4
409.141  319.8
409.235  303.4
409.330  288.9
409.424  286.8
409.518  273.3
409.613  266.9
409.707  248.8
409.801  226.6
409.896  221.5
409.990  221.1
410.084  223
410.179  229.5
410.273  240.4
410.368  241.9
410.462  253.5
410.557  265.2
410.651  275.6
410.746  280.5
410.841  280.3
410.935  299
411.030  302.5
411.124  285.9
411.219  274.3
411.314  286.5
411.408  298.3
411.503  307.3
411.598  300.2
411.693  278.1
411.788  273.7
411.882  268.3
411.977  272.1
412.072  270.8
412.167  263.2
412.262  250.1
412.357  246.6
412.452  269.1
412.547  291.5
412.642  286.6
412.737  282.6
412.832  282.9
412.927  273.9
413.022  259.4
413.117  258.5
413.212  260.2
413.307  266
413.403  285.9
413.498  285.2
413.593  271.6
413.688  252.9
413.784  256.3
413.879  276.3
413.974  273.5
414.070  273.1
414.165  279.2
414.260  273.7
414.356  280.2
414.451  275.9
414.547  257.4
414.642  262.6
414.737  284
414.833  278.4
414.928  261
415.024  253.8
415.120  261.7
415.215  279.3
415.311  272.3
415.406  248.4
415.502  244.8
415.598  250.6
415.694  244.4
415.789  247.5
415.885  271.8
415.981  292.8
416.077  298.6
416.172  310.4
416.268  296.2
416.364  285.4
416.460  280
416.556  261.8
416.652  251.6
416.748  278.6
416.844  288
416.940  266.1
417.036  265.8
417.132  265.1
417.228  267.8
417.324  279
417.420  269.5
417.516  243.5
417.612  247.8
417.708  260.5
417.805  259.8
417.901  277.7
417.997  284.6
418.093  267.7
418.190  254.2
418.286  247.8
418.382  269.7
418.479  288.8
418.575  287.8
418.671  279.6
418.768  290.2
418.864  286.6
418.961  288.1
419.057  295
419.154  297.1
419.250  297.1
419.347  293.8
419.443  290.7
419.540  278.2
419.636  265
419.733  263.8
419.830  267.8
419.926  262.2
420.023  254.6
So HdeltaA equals -0.109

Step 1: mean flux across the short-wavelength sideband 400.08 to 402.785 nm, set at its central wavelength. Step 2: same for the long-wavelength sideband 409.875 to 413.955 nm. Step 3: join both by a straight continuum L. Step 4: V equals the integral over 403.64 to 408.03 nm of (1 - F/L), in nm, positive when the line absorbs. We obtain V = 0.10 nm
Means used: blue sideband 291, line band 275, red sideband 269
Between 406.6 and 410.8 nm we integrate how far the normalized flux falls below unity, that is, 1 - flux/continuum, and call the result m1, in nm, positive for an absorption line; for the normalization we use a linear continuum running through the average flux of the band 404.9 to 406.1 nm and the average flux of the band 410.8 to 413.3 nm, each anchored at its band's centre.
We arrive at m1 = 0.13 nm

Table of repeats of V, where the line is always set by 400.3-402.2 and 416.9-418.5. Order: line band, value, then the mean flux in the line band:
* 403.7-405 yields 0.03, 281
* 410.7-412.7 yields -0.04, 280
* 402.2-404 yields 0.06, 280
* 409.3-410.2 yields 0.10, 248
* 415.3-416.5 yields -0.02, 273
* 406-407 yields 0.06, 266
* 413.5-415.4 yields 0.01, 270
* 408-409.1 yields -0.06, 297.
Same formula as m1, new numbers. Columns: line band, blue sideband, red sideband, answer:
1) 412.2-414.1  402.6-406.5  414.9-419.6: 0.03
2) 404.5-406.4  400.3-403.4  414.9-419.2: 0.06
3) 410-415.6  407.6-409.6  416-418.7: 0.21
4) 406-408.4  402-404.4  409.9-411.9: 0.08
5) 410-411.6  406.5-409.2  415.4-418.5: 0.04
